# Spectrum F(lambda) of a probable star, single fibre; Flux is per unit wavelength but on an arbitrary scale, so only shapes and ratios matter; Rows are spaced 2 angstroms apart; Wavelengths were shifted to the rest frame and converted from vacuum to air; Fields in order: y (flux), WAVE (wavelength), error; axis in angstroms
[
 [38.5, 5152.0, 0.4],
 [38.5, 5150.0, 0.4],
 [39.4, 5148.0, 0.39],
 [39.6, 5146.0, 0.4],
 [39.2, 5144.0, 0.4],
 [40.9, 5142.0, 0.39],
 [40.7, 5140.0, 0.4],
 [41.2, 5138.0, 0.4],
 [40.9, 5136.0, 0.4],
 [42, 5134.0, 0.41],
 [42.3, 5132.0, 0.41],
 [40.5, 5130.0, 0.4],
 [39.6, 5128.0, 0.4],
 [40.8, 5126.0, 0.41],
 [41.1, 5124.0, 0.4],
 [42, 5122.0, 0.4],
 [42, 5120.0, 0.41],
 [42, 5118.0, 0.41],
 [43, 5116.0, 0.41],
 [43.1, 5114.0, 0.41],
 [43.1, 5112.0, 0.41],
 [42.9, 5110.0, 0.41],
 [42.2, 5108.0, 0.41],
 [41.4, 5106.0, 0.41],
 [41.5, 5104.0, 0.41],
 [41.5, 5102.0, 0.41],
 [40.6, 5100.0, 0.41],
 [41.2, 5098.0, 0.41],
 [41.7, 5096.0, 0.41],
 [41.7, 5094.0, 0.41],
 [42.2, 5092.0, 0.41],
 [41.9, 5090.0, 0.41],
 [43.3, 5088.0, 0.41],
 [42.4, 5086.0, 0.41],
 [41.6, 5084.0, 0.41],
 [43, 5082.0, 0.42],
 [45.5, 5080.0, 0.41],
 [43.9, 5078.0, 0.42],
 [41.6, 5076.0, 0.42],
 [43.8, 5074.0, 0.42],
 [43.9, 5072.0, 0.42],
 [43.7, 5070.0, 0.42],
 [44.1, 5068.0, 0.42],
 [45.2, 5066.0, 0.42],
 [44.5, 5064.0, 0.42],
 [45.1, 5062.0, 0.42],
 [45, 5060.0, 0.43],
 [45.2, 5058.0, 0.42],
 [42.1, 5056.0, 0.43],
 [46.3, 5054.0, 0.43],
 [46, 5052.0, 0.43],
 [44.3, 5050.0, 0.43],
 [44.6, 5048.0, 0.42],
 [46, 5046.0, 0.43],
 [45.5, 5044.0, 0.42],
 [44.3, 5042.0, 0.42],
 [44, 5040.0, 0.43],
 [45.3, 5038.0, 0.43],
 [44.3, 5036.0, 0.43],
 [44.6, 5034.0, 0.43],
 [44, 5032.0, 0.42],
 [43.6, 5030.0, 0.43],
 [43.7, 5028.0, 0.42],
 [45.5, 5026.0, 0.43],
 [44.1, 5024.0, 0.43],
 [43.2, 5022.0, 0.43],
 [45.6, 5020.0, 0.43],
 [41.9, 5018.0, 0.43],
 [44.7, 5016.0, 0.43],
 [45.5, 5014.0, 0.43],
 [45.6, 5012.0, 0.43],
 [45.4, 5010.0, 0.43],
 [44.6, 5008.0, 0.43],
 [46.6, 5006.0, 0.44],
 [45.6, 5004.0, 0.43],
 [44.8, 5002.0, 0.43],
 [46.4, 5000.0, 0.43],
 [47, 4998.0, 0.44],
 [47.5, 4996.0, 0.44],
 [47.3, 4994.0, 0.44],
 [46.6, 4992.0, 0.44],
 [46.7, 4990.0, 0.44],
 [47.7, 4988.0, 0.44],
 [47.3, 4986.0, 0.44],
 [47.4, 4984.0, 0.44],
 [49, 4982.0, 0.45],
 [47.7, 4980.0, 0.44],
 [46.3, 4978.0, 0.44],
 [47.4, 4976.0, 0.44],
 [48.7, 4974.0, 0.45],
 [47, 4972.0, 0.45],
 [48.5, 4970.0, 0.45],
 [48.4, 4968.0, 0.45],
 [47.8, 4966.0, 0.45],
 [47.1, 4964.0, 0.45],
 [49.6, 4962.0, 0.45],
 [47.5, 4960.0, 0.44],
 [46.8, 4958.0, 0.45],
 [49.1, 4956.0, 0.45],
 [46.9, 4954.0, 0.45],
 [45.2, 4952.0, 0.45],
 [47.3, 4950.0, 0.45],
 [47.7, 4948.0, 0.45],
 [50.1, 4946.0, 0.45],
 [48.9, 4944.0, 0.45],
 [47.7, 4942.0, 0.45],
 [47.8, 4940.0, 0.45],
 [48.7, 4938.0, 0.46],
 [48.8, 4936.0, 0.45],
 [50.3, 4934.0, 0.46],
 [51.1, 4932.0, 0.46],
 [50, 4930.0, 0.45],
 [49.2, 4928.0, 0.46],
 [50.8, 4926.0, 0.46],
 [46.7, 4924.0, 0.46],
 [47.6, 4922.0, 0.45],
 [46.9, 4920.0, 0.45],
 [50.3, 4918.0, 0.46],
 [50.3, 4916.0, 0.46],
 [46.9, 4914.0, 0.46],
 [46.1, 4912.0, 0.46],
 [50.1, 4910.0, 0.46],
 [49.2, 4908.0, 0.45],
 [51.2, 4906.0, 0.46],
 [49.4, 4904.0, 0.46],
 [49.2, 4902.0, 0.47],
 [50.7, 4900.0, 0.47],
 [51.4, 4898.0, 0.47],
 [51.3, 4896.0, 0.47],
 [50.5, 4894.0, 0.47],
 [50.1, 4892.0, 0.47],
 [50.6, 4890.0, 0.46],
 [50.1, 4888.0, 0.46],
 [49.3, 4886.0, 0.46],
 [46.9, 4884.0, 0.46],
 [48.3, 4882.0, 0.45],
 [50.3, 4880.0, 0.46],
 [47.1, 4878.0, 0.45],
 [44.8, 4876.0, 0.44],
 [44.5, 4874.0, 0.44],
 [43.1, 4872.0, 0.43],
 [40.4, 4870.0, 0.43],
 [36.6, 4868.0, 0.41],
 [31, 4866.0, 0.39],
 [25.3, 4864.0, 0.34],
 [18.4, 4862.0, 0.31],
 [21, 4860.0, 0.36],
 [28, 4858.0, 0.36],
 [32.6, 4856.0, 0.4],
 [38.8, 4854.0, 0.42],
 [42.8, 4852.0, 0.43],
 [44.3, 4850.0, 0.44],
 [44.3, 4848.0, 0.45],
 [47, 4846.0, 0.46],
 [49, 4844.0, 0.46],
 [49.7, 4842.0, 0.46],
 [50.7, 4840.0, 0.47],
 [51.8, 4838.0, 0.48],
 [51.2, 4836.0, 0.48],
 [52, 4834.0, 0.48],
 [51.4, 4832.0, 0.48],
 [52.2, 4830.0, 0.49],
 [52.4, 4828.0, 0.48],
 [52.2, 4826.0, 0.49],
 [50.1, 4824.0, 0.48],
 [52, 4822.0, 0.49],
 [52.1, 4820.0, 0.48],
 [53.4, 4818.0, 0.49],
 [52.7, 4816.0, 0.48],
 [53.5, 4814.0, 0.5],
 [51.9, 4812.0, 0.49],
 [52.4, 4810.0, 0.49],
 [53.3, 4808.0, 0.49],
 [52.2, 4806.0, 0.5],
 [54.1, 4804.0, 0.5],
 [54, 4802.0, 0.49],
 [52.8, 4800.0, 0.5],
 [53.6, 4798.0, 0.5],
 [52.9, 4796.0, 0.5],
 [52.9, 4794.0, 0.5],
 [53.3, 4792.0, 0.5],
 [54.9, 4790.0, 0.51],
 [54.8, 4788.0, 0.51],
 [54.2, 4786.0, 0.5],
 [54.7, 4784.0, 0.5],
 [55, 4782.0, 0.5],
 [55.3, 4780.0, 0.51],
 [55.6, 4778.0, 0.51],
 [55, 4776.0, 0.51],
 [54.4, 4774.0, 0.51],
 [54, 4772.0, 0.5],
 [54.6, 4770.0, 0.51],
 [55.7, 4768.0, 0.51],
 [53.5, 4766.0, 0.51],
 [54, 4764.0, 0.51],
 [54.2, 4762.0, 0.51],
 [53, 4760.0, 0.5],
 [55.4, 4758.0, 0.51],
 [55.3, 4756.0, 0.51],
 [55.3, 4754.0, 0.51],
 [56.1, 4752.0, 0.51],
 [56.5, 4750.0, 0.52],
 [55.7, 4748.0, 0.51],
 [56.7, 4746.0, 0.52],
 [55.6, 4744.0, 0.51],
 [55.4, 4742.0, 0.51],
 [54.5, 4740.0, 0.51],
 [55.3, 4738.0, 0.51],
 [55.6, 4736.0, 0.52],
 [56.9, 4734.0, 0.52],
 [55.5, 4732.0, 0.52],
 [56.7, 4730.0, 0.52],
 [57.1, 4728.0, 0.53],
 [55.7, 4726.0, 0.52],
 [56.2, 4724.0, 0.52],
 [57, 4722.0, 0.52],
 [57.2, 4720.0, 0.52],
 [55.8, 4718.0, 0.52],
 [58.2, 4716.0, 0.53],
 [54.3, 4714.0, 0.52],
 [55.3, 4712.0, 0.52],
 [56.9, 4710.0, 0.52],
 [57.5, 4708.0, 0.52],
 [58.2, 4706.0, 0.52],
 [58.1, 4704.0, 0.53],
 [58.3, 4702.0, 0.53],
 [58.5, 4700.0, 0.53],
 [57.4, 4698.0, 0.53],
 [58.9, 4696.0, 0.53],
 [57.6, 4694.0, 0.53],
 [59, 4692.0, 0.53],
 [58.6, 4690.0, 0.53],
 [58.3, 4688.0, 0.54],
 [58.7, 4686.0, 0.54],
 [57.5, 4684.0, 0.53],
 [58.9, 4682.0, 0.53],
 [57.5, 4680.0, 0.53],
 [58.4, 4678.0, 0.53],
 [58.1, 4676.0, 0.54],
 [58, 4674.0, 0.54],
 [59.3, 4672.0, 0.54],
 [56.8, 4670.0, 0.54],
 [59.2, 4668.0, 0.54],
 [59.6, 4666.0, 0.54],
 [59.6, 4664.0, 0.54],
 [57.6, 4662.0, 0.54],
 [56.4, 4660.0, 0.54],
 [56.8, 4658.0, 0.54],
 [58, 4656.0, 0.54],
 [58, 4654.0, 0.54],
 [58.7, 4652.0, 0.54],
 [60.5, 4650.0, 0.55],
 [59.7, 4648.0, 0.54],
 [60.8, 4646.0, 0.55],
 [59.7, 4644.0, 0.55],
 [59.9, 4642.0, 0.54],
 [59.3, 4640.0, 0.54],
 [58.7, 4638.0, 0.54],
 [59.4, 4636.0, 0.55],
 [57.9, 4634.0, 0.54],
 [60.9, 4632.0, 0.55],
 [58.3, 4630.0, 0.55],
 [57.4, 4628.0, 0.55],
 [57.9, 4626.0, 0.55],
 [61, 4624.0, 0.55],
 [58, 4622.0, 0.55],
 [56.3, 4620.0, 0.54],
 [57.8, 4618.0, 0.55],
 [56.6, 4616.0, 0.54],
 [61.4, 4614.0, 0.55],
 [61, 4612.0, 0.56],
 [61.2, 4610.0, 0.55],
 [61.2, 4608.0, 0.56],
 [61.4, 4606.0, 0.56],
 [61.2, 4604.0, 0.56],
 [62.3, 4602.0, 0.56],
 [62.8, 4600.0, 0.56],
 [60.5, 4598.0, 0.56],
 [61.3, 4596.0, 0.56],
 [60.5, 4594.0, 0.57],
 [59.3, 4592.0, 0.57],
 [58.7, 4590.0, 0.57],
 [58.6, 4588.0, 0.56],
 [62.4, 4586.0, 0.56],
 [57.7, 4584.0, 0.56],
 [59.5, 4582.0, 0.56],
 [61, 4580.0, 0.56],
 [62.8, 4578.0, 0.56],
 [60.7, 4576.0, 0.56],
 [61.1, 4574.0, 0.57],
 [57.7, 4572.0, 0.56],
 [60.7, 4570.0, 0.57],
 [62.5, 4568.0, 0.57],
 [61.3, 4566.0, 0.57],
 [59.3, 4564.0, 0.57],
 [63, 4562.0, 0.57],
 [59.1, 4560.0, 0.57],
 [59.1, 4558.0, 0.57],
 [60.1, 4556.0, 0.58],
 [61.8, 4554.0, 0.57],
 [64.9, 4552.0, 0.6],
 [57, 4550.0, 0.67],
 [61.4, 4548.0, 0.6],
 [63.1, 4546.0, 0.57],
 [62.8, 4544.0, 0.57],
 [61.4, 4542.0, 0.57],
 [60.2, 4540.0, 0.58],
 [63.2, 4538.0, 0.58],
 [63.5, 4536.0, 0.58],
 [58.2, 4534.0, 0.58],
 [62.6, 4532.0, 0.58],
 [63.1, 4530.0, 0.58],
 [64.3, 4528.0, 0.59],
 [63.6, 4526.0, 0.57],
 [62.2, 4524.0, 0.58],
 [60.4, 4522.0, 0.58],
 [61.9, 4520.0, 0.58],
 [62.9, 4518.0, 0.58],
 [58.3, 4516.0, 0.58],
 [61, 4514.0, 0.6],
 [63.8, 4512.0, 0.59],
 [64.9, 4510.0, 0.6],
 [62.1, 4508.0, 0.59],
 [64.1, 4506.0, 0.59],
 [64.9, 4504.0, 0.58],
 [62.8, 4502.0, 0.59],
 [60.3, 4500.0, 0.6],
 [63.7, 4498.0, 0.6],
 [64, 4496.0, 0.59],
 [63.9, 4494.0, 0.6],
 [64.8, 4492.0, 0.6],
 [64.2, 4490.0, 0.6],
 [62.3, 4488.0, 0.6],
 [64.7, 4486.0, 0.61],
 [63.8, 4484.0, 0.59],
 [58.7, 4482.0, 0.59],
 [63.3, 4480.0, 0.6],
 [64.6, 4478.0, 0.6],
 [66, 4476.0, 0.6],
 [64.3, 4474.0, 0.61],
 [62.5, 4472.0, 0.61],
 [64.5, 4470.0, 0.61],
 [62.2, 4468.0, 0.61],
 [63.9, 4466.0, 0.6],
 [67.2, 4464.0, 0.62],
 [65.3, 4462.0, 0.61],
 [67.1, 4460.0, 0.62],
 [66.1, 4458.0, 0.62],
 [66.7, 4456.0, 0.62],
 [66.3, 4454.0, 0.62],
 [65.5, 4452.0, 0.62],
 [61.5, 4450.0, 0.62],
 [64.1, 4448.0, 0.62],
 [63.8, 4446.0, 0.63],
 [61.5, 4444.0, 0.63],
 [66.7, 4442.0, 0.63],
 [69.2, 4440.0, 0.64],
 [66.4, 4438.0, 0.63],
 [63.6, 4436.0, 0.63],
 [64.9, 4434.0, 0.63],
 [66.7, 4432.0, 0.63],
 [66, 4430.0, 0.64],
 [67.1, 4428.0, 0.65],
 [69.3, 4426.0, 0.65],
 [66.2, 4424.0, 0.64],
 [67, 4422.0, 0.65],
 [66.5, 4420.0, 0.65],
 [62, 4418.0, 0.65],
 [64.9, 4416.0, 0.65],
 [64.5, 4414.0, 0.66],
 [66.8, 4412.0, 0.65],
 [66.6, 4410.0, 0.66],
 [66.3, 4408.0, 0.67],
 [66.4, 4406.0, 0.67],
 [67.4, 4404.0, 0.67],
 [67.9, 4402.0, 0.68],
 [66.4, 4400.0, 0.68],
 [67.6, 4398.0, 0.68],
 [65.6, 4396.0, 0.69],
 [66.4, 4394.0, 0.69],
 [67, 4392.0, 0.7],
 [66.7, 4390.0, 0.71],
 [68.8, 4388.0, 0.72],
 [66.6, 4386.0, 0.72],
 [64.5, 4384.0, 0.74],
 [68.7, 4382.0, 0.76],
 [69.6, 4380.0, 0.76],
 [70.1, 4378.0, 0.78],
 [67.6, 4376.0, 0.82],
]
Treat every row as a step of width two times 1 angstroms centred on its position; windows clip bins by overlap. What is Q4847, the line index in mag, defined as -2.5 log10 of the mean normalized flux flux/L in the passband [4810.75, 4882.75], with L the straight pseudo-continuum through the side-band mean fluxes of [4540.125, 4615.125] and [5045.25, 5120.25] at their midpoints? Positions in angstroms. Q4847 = 0.16 mag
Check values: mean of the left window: 60.8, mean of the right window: 43.2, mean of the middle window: 44.7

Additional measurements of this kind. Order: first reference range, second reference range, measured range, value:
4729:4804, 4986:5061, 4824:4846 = 0.026 mag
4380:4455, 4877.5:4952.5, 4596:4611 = -0.032 mag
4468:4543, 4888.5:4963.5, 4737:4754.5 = -0.015 mag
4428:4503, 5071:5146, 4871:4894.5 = 0.042 mag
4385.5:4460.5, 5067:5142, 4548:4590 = 0.008 mag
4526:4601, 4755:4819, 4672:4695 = -0.020 mag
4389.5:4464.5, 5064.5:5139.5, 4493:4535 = 0.007 mag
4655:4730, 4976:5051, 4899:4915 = 0.010 mag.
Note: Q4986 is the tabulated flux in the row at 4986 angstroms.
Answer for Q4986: 47.3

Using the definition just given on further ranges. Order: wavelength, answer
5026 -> 45.5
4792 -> 53.3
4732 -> 55.5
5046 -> 46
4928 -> 49.2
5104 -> 41.5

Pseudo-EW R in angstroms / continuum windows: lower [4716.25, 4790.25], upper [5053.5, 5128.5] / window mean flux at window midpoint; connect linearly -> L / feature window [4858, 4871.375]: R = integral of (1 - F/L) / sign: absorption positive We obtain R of 5.8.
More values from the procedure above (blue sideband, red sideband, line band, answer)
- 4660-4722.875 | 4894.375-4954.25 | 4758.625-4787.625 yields 0.1 angstroms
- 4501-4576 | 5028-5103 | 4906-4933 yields -0.1 angstroms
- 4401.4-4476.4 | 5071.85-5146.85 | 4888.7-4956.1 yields -0.8 angstroms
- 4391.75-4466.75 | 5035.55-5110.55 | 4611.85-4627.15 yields 0.2 angstroms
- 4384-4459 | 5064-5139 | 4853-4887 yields 8.3 angstroms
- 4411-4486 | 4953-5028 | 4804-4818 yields 0.0 angstroms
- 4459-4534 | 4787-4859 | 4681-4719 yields -1.9 angstroms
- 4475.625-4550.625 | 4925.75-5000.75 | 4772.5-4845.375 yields 0.2 angstroms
